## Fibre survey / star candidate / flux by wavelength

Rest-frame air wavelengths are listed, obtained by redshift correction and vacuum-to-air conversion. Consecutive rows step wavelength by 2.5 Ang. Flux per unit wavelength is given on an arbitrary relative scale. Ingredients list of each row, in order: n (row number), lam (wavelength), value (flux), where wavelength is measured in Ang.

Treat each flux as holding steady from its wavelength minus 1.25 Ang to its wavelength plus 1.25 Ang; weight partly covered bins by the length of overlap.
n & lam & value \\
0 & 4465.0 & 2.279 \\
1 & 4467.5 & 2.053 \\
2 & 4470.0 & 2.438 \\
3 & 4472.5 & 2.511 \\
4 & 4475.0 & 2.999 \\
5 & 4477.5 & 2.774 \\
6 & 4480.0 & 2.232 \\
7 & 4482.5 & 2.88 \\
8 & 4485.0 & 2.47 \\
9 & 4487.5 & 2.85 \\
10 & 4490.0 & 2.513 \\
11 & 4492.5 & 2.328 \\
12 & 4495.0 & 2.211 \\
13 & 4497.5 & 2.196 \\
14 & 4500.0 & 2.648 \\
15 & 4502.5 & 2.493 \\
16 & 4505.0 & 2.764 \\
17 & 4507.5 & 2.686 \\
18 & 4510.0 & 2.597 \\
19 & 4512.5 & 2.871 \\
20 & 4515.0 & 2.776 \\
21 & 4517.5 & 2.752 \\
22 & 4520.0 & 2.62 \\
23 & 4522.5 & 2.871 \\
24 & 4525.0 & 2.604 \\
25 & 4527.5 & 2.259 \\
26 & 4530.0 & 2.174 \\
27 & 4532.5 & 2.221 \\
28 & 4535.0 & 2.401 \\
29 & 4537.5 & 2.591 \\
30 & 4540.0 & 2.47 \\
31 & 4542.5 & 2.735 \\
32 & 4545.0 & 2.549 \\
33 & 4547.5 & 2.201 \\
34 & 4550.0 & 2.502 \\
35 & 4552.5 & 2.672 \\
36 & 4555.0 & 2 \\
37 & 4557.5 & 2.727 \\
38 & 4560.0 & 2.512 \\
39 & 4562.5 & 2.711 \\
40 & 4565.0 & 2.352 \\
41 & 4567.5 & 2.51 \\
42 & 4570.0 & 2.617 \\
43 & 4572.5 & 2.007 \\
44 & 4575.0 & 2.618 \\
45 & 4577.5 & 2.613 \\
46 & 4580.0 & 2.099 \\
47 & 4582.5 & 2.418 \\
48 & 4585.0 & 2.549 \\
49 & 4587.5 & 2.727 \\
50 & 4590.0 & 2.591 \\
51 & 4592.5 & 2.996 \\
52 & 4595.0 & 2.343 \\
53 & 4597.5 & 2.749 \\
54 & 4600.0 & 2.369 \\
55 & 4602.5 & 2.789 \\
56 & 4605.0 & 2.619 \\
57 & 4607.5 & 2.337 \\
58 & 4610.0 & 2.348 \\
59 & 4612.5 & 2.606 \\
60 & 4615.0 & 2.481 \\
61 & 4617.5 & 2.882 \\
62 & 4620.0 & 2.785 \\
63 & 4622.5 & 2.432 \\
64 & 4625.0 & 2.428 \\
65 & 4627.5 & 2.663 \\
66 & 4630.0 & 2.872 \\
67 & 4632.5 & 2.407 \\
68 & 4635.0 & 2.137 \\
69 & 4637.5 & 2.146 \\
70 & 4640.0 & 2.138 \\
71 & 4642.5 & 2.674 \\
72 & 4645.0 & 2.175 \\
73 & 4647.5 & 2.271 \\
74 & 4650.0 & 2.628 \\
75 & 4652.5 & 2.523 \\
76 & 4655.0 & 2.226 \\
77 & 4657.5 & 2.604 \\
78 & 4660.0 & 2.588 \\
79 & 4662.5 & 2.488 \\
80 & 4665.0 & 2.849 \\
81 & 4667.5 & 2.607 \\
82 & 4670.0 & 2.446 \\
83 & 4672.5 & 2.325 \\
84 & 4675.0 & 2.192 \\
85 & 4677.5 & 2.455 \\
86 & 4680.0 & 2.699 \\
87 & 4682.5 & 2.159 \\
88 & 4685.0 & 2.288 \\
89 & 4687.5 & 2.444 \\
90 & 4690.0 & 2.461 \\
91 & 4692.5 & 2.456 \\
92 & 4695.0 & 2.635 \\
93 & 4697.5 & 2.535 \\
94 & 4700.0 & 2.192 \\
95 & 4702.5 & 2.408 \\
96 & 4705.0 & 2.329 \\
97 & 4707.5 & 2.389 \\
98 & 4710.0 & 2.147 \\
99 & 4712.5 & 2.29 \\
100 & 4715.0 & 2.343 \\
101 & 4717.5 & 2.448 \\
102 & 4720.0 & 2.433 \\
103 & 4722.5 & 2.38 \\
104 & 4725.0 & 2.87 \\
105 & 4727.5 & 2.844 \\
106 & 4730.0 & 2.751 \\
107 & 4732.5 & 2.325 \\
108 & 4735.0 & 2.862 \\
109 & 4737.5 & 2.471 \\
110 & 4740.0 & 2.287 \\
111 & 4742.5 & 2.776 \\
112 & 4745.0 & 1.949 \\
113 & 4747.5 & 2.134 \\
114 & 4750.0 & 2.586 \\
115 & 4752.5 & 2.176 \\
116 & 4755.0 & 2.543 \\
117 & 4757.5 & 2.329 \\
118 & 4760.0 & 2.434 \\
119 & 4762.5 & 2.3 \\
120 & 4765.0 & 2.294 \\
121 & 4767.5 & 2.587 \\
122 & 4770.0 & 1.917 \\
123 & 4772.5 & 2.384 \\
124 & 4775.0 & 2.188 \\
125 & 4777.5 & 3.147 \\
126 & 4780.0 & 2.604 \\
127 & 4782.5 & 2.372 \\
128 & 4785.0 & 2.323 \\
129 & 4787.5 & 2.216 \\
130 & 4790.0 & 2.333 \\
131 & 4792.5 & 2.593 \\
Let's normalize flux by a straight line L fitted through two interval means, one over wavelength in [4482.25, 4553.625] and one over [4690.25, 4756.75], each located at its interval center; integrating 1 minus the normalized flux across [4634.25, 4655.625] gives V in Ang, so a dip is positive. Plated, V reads 1.3 Ang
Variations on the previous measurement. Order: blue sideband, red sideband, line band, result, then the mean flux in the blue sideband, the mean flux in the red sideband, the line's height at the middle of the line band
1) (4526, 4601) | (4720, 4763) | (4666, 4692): 0.6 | 2.48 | 2.47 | 2.47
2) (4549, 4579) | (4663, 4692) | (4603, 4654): -0.4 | 2.48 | 2.45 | 2.46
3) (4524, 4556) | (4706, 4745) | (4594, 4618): -1.0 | 2.42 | 2.49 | 2.44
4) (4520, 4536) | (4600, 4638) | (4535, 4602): -0.8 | 2.44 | 2.53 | 2.48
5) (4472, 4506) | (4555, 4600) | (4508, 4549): -0.1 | 2.56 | 2.52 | 2.54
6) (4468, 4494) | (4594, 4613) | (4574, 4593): -0.2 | 2.58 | 2.52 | 2.53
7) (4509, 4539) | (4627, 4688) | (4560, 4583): 0.7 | 2.56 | 2.44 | 2.52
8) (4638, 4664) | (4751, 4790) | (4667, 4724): 0.5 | 2.43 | 2.39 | 2.41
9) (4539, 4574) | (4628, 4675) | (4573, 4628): -2.2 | 2.47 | 2.45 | 2.46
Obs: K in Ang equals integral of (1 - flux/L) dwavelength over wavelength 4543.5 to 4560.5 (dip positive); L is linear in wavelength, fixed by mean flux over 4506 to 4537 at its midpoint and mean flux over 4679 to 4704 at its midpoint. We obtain 0.61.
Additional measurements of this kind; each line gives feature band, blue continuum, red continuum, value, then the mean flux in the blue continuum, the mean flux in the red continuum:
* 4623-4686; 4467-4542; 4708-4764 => 0.9 Ang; 2.55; 2.44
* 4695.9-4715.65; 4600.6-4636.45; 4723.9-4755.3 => 1.4 Ang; 2.55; 2.5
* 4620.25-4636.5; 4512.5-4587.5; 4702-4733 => -0.1 Ang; 2.5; 2.46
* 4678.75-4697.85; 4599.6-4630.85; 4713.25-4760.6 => 0.5 Ang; 2.59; 2.47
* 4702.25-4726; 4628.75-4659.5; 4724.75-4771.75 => 0.3 Ang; 2.4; 2.43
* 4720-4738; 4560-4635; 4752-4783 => -1.4 Ang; 2.54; 2.41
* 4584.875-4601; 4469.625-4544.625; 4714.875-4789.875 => -0.7 Ang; 2.57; 2.44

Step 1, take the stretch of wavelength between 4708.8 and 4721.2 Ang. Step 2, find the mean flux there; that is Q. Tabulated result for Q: 2.33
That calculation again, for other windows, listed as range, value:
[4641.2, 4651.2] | 2.43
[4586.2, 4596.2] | 2.67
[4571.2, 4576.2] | 2.31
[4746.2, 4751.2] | 2.35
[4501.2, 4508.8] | 2.65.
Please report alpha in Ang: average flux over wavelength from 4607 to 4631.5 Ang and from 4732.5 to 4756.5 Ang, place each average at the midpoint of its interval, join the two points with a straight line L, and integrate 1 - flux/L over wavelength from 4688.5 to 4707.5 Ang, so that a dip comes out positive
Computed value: 0.4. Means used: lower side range 2.59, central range 2.43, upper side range 2.41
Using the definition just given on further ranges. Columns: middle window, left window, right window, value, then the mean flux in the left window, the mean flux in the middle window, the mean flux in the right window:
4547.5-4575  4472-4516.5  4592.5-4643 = 1.09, 2.6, 2.46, 2.52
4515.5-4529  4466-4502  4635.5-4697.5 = -0.71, 2.51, 2.62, 2.43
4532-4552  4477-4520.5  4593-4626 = 0.80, 2.59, 2.48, 2.56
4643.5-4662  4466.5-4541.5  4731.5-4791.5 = 0.18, 2.54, 2.44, 2.4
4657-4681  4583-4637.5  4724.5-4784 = 0.00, 2.56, 2.52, 2.46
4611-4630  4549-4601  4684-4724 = -1.21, 2.51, 2.62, 2.39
